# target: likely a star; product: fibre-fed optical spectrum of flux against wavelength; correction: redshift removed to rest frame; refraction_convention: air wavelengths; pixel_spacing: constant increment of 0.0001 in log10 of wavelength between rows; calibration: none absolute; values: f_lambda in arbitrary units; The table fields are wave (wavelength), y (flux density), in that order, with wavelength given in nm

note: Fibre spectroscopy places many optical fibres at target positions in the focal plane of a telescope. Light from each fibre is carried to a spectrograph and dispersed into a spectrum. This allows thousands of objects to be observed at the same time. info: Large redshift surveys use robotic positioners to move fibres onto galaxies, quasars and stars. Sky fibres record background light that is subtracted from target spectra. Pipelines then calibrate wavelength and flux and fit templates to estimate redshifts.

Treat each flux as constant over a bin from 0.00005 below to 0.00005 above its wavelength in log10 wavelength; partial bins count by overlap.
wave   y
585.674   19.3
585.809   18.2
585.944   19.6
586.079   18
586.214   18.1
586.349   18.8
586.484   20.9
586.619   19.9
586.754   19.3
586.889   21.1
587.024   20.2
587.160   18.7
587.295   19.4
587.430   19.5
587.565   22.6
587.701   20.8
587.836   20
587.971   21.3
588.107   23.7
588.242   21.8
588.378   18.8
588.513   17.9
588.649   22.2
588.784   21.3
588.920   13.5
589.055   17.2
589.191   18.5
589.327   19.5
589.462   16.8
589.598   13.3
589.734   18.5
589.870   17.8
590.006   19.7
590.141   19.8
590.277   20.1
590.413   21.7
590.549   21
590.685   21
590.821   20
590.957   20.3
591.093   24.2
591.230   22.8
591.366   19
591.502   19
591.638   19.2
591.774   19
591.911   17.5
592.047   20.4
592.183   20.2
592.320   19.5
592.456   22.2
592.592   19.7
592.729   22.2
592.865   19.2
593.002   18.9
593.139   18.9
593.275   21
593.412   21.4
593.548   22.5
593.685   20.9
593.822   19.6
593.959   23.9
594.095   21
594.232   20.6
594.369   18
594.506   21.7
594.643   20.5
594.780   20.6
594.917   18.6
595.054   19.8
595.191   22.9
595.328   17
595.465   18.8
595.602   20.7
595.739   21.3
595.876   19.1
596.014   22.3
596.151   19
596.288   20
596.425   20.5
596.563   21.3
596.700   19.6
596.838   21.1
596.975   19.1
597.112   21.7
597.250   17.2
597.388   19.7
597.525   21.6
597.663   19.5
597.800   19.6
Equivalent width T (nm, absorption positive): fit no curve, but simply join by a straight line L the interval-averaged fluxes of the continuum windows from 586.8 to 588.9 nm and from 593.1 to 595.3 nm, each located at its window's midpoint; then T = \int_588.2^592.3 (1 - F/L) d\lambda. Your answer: 0.23 nm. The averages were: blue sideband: 20.4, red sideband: 20.7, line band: 19.4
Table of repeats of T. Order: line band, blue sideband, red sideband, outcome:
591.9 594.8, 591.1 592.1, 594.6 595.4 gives -0.10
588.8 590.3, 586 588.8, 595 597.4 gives 0.18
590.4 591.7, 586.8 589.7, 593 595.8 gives -0.06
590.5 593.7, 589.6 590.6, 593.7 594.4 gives -0.05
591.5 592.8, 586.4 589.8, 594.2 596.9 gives -0.01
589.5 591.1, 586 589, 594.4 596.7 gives 0.04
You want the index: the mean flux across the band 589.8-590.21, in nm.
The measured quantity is 19.1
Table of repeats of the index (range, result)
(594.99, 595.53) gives 19.6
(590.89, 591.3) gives 22.4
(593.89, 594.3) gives 21.9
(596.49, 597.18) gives 20.6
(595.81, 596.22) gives 20.1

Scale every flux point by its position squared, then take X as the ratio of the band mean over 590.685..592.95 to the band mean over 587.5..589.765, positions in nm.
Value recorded 1.06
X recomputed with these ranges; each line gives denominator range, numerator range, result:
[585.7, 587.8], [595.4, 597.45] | 1.06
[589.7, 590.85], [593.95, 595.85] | 1.03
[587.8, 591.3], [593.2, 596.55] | 1.06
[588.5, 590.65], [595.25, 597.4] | 1.09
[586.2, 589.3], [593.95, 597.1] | 1.05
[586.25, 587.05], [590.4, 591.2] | 1.09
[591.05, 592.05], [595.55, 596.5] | 1.04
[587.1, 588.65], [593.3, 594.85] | 1.04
